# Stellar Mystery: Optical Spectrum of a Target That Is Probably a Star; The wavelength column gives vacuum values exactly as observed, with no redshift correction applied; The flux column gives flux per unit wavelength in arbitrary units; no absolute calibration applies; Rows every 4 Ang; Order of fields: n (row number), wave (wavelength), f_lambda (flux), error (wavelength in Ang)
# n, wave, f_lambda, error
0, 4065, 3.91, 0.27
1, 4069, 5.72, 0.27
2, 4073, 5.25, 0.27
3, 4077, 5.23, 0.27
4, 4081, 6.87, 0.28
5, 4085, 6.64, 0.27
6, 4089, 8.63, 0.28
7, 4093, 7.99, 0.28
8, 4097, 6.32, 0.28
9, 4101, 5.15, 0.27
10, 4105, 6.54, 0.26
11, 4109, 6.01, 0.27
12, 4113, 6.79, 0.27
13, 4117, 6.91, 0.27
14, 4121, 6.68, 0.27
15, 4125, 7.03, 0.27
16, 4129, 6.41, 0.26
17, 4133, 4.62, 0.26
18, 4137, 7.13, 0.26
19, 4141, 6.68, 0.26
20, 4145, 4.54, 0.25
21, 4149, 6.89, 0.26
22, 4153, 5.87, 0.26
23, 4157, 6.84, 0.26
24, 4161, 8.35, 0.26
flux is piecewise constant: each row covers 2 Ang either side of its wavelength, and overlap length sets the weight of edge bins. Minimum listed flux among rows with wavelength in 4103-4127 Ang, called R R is 6.01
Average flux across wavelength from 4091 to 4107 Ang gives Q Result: 6.5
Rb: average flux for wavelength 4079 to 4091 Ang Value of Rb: 7.38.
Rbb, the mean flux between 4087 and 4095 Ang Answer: 8.31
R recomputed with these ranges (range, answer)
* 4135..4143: 6.68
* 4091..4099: 6.32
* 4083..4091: 6.64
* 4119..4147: 4.54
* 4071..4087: 5.23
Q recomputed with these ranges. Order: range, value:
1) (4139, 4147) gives 5.61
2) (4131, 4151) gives 5.97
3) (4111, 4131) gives 6.76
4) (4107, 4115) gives 6.4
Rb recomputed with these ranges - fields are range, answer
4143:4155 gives 5.77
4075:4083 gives 6.05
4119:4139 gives 6.37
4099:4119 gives 6.28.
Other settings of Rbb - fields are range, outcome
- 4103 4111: 6.28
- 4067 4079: 5.4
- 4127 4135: 5.52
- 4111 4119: 6.85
